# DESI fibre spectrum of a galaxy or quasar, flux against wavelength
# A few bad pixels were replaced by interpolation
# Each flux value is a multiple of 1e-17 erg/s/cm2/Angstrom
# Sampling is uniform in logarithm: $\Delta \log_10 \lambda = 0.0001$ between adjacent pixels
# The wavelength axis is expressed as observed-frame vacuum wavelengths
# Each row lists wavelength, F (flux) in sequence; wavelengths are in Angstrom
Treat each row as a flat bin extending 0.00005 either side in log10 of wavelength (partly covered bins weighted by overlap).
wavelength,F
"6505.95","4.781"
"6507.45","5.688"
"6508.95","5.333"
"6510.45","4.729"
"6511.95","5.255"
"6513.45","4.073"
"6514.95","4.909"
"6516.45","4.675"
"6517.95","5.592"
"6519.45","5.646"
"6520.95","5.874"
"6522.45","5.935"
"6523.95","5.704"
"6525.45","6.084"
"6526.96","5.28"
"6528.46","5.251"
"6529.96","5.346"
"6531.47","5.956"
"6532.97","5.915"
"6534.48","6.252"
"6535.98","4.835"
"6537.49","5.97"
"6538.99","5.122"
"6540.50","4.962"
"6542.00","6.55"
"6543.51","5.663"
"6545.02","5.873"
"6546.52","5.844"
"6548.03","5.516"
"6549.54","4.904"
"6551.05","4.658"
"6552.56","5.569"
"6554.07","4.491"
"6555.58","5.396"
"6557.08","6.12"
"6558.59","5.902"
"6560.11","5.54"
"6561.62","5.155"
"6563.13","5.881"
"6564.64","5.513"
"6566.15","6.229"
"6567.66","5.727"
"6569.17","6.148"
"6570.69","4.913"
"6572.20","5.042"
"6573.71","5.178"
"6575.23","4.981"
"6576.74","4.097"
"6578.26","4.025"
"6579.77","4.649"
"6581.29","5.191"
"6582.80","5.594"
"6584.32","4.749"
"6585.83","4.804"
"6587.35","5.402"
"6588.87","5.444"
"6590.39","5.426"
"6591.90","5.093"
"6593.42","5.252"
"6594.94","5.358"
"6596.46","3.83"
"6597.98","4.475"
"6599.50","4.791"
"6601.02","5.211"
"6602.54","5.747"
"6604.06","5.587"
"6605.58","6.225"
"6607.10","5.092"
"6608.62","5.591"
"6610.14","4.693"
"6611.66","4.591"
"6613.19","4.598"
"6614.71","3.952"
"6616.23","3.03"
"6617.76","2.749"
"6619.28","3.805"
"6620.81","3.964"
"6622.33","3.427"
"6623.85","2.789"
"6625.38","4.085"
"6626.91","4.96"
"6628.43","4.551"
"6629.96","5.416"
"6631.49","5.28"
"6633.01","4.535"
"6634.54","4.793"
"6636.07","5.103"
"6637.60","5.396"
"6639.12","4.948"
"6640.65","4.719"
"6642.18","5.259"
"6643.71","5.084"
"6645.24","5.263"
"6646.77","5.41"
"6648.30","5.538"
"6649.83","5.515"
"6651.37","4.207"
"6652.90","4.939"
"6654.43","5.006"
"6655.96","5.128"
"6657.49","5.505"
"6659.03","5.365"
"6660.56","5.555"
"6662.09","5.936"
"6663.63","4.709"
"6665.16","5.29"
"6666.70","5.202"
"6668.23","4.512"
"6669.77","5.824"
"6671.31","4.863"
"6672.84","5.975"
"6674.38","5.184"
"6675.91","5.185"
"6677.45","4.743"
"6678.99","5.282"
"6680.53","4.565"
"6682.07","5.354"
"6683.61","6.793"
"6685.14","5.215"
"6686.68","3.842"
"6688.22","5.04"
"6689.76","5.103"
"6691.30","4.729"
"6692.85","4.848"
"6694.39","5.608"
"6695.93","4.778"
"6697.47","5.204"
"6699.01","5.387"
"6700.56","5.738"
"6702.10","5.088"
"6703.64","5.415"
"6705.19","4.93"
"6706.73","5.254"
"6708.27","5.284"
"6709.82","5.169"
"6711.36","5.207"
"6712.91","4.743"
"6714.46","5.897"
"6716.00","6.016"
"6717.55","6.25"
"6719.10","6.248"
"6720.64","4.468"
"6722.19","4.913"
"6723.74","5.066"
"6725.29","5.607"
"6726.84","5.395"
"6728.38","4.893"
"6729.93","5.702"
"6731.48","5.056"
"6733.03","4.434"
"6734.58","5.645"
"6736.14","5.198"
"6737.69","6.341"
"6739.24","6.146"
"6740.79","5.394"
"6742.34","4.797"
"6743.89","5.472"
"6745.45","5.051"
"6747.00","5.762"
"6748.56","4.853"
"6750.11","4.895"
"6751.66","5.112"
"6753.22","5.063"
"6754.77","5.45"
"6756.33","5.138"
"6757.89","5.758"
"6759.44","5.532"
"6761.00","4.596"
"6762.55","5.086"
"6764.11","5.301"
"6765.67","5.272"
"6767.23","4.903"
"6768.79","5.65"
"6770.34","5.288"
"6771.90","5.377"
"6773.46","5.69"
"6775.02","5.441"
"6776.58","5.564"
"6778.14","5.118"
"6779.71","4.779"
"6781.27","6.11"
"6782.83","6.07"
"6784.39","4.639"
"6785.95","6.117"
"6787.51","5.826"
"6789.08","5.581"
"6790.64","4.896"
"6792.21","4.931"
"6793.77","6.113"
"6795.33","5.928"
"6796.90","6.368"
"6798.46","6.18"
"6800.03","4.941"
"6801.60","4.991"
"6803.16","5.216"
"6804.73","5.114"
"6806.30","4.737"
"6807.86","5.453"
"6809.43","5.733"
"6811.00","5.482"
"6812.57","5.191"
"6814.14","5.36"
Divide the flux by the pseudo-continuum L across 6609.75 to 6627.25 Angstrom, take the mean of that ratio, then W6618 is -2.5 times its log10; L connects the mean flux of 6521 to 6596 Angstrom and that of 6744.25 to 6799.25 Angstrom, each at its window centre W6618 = 0.37 mag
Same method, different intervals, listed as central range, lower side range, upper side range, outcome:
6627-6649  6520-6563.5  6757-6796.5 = 0.09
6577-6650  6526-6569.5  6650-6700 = 0.12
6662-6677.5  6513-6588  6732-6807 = 0.03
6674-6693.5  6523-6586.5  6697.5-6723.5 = 0.06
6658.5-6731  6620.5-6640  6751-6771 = -0.08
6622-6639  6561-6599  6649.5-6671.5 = 0.12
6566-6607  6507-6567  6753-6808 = 0.07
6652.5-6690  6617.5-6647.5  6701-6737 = -0.06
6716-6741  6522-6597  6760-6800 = 0.00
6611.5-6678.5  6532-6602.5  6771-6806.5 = 0.11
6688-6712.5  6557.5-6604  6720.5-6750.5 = 0.02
